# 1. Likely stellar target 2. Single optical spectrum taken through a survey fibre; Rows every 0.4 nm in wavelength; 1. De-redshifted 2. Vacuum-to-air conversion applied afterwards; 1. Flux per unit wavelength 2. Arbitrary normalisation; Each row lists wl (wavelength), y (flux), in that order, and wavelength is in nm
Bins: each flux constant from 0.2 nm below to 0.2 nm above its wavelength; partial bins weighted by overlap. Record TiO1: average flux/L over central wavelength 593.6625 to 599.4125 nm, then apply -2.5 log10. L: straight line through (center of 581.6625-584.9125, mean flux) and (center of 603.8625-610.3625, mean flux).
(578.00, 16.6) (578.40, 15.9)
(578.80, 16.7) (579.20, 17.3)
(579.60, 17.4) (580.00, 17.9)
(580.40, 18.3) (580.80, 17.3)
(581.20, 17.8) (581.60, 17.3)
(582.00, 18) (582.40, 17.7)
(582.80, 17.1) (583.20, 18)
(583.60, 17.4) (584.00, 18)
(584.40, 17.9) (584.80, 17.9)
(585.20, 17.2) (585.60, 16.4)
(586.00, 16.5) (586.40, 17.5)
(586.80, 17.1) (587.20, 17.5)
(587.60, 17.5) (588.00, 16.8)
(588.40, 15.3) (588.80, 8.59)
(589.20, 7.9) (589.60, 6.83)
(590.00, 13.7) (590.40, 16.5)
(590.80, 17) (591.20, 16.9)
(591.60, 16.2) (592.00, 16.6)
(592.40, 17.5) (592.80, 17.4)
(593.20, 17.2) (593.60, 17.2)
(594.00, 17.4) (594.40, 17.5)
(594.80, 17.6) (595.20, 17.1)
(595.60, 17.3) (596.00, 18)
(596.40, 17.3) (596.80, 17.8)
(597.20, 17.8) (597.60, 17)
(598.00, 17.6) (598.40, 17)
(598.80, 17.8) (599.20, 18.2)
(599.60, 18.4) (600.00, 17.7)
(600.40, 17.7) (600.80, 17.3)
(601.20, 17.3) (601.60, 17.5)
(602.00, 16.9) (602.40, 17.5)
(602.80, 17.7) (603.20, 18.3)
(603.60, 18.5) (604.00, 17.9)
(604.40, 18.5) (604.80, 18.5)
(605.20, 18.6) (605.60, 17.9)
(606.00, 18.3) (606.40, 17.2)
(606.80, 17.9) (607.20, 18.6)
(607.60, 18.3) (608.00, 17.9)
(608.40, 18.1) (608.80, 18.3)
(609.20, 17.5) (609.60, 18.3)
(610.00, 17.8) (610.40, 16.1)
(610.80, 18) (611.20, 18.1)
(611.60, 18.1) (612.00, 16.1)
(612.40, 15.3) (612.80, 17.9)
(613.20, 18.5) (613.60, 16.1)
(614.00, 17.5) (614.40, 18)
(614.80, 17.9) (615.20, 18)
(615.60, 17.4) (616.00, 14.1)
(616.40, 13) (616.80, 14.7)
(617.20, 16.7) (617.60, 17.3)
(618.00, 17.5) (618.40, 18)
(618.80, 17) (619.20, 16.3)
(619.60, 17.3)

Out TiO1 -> 0.024 mag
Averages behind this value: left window 17.7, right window 18.1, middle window 17.5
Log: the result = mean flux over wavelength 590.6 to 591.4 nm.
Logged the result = 16.9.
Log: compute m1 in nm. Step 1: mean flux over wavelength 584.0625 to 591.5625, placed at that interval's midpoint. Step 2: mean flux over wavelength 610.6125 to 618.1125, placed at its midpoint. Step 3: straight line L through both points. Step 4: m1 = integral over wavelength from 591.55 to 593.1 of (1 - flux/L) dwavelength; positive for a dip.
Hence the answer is -0.14 nm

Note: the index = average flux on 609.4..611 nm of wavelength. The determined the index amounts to 17.6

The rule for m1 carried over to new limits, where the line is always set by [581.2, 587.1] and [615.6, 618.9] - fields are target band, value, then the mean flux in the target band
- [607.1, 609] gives -0.20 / 18.2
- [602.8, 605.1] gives -0.23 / 18.3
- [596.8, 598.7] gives -0.06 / 17.4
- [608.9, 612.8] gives -0.23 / 17.3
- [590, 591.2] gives 0.06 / 16.3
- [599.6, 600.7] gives -0.07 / 17.8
